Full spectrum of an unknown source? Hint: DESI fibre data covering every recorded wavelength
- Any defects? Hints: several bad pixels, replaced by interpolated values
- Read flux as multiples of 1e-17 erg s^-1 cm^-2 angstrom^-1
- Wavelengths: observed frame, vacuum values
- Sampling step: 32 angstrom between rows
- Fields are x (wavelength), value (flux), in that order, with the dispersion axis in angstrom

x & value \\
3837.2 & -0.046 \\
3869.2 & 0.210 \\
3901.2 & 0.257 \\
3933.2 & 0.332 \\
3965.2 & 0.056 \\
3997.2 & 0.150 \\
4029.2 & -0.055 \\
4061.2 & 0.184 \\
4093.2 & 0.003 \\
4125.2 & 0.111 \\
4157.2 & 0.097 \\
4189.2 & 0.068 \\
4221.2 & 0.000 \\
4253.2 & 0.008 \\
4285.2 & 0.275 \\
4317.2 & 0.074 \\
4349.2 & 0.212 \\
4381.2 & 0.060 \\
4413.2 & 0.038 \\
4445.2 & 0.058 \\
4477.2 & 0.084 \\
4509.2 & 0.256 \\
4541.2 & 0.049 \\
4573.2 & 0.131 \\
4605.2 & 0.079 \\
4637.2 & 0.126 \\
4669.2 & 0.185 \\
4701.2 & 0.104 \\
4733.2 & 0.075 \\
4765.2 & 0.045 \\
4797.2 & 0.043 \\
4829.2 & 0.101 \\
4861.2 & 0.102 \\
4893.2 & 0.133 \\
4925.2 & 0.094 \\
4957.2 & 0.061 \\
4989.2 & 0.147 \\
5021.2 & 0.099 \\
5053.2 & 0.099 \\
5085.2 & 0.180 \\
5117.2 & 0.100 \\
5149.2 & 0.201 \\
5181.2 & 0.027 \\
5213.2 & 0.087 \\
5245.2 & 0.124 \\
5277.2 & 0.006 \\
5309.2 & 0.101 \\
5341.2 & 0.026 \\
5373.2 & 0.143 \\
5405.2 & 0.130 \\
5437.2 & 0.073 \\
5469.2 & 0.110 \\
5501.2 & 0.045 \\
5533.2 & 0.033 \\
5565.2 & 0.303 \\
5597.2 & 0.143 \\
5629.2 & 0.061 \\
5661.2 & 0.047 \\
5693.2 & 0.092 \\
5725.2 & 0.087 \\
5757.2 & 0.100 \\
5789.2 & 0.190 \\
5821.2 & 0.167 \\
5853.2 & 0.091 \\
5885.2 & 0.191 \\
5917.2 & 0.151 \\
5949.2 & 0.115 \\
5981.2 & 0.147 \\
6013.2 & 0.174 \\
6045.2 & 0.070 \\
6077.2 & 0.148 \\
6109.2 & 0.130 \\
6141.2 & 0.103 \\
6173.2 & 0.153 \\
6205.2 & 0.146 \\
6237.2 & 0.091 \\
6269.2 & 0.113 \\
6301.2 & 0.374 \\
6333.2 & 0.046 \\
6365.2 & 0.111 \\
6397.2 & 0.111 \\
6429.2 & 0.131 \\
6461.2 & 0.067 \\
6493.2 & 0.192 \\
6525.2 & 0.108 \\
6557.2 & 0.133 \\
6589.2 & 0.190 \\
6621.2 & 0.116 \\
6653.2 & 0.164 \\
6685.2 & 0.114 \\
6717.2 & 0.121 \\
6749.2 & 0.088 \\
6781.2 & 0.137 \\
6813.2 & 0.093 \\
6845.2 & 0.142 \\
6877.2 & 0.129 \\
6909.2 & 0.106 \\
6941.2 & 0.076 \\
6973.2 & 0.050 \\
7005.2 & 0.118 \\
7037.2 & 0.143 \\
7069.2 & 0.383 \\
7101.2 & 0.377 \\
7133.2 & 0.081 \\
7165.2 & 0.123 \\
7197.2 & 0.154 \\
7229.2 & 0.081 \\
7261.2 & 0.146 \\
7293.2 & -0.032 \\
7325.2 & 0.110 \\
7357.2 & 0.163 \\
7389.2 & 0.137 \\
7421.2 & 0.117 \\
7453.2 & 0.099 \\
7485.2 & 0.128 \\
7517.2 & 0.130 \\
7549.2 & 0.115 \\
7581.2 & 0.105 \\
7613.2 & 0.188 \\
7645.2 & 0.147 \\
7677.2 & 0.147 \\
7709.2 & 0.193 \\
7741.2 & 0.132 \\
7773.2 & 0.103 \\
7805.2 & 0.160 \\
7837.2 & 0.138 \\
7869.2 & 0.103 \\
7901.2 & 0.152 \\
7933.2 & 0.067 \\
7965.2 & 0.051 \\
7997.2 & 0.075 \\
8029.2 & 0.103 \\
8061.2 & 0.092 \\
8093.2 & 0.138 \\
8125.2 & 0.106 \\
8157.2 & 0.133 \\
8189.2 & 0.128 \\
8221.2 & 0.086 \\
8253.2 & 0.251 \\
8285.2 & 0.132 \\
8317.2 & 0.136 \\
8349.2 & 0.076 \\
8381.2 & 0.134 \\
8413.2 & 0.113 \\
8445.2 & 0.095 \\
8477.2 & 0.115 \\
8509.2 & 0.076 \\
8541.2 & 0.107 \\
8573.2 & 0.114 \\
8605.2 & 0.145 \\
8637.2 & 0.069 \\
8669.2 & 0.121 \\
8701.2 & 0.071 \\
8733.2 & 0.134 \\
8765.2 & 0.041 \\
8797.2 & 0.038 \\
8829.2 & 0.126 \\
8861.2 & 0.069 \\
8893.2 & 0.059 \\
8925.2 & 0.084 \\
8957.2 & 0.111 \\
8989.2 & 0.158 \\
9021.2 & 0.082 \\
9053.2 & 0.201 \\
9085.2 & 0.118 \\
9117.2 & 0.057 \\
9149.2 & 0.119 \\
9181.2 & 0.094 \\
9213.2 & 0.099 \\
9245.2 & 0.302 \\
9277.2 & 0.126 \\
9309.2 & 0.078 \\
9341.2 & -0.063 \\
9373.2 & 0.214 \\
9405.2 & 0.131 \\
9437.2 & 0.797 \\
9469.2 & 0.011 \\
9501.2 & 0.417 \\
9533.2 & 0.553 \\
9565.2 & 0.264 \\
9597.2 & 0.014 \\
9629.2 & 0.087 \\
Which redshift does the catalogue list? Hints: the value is 0.90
